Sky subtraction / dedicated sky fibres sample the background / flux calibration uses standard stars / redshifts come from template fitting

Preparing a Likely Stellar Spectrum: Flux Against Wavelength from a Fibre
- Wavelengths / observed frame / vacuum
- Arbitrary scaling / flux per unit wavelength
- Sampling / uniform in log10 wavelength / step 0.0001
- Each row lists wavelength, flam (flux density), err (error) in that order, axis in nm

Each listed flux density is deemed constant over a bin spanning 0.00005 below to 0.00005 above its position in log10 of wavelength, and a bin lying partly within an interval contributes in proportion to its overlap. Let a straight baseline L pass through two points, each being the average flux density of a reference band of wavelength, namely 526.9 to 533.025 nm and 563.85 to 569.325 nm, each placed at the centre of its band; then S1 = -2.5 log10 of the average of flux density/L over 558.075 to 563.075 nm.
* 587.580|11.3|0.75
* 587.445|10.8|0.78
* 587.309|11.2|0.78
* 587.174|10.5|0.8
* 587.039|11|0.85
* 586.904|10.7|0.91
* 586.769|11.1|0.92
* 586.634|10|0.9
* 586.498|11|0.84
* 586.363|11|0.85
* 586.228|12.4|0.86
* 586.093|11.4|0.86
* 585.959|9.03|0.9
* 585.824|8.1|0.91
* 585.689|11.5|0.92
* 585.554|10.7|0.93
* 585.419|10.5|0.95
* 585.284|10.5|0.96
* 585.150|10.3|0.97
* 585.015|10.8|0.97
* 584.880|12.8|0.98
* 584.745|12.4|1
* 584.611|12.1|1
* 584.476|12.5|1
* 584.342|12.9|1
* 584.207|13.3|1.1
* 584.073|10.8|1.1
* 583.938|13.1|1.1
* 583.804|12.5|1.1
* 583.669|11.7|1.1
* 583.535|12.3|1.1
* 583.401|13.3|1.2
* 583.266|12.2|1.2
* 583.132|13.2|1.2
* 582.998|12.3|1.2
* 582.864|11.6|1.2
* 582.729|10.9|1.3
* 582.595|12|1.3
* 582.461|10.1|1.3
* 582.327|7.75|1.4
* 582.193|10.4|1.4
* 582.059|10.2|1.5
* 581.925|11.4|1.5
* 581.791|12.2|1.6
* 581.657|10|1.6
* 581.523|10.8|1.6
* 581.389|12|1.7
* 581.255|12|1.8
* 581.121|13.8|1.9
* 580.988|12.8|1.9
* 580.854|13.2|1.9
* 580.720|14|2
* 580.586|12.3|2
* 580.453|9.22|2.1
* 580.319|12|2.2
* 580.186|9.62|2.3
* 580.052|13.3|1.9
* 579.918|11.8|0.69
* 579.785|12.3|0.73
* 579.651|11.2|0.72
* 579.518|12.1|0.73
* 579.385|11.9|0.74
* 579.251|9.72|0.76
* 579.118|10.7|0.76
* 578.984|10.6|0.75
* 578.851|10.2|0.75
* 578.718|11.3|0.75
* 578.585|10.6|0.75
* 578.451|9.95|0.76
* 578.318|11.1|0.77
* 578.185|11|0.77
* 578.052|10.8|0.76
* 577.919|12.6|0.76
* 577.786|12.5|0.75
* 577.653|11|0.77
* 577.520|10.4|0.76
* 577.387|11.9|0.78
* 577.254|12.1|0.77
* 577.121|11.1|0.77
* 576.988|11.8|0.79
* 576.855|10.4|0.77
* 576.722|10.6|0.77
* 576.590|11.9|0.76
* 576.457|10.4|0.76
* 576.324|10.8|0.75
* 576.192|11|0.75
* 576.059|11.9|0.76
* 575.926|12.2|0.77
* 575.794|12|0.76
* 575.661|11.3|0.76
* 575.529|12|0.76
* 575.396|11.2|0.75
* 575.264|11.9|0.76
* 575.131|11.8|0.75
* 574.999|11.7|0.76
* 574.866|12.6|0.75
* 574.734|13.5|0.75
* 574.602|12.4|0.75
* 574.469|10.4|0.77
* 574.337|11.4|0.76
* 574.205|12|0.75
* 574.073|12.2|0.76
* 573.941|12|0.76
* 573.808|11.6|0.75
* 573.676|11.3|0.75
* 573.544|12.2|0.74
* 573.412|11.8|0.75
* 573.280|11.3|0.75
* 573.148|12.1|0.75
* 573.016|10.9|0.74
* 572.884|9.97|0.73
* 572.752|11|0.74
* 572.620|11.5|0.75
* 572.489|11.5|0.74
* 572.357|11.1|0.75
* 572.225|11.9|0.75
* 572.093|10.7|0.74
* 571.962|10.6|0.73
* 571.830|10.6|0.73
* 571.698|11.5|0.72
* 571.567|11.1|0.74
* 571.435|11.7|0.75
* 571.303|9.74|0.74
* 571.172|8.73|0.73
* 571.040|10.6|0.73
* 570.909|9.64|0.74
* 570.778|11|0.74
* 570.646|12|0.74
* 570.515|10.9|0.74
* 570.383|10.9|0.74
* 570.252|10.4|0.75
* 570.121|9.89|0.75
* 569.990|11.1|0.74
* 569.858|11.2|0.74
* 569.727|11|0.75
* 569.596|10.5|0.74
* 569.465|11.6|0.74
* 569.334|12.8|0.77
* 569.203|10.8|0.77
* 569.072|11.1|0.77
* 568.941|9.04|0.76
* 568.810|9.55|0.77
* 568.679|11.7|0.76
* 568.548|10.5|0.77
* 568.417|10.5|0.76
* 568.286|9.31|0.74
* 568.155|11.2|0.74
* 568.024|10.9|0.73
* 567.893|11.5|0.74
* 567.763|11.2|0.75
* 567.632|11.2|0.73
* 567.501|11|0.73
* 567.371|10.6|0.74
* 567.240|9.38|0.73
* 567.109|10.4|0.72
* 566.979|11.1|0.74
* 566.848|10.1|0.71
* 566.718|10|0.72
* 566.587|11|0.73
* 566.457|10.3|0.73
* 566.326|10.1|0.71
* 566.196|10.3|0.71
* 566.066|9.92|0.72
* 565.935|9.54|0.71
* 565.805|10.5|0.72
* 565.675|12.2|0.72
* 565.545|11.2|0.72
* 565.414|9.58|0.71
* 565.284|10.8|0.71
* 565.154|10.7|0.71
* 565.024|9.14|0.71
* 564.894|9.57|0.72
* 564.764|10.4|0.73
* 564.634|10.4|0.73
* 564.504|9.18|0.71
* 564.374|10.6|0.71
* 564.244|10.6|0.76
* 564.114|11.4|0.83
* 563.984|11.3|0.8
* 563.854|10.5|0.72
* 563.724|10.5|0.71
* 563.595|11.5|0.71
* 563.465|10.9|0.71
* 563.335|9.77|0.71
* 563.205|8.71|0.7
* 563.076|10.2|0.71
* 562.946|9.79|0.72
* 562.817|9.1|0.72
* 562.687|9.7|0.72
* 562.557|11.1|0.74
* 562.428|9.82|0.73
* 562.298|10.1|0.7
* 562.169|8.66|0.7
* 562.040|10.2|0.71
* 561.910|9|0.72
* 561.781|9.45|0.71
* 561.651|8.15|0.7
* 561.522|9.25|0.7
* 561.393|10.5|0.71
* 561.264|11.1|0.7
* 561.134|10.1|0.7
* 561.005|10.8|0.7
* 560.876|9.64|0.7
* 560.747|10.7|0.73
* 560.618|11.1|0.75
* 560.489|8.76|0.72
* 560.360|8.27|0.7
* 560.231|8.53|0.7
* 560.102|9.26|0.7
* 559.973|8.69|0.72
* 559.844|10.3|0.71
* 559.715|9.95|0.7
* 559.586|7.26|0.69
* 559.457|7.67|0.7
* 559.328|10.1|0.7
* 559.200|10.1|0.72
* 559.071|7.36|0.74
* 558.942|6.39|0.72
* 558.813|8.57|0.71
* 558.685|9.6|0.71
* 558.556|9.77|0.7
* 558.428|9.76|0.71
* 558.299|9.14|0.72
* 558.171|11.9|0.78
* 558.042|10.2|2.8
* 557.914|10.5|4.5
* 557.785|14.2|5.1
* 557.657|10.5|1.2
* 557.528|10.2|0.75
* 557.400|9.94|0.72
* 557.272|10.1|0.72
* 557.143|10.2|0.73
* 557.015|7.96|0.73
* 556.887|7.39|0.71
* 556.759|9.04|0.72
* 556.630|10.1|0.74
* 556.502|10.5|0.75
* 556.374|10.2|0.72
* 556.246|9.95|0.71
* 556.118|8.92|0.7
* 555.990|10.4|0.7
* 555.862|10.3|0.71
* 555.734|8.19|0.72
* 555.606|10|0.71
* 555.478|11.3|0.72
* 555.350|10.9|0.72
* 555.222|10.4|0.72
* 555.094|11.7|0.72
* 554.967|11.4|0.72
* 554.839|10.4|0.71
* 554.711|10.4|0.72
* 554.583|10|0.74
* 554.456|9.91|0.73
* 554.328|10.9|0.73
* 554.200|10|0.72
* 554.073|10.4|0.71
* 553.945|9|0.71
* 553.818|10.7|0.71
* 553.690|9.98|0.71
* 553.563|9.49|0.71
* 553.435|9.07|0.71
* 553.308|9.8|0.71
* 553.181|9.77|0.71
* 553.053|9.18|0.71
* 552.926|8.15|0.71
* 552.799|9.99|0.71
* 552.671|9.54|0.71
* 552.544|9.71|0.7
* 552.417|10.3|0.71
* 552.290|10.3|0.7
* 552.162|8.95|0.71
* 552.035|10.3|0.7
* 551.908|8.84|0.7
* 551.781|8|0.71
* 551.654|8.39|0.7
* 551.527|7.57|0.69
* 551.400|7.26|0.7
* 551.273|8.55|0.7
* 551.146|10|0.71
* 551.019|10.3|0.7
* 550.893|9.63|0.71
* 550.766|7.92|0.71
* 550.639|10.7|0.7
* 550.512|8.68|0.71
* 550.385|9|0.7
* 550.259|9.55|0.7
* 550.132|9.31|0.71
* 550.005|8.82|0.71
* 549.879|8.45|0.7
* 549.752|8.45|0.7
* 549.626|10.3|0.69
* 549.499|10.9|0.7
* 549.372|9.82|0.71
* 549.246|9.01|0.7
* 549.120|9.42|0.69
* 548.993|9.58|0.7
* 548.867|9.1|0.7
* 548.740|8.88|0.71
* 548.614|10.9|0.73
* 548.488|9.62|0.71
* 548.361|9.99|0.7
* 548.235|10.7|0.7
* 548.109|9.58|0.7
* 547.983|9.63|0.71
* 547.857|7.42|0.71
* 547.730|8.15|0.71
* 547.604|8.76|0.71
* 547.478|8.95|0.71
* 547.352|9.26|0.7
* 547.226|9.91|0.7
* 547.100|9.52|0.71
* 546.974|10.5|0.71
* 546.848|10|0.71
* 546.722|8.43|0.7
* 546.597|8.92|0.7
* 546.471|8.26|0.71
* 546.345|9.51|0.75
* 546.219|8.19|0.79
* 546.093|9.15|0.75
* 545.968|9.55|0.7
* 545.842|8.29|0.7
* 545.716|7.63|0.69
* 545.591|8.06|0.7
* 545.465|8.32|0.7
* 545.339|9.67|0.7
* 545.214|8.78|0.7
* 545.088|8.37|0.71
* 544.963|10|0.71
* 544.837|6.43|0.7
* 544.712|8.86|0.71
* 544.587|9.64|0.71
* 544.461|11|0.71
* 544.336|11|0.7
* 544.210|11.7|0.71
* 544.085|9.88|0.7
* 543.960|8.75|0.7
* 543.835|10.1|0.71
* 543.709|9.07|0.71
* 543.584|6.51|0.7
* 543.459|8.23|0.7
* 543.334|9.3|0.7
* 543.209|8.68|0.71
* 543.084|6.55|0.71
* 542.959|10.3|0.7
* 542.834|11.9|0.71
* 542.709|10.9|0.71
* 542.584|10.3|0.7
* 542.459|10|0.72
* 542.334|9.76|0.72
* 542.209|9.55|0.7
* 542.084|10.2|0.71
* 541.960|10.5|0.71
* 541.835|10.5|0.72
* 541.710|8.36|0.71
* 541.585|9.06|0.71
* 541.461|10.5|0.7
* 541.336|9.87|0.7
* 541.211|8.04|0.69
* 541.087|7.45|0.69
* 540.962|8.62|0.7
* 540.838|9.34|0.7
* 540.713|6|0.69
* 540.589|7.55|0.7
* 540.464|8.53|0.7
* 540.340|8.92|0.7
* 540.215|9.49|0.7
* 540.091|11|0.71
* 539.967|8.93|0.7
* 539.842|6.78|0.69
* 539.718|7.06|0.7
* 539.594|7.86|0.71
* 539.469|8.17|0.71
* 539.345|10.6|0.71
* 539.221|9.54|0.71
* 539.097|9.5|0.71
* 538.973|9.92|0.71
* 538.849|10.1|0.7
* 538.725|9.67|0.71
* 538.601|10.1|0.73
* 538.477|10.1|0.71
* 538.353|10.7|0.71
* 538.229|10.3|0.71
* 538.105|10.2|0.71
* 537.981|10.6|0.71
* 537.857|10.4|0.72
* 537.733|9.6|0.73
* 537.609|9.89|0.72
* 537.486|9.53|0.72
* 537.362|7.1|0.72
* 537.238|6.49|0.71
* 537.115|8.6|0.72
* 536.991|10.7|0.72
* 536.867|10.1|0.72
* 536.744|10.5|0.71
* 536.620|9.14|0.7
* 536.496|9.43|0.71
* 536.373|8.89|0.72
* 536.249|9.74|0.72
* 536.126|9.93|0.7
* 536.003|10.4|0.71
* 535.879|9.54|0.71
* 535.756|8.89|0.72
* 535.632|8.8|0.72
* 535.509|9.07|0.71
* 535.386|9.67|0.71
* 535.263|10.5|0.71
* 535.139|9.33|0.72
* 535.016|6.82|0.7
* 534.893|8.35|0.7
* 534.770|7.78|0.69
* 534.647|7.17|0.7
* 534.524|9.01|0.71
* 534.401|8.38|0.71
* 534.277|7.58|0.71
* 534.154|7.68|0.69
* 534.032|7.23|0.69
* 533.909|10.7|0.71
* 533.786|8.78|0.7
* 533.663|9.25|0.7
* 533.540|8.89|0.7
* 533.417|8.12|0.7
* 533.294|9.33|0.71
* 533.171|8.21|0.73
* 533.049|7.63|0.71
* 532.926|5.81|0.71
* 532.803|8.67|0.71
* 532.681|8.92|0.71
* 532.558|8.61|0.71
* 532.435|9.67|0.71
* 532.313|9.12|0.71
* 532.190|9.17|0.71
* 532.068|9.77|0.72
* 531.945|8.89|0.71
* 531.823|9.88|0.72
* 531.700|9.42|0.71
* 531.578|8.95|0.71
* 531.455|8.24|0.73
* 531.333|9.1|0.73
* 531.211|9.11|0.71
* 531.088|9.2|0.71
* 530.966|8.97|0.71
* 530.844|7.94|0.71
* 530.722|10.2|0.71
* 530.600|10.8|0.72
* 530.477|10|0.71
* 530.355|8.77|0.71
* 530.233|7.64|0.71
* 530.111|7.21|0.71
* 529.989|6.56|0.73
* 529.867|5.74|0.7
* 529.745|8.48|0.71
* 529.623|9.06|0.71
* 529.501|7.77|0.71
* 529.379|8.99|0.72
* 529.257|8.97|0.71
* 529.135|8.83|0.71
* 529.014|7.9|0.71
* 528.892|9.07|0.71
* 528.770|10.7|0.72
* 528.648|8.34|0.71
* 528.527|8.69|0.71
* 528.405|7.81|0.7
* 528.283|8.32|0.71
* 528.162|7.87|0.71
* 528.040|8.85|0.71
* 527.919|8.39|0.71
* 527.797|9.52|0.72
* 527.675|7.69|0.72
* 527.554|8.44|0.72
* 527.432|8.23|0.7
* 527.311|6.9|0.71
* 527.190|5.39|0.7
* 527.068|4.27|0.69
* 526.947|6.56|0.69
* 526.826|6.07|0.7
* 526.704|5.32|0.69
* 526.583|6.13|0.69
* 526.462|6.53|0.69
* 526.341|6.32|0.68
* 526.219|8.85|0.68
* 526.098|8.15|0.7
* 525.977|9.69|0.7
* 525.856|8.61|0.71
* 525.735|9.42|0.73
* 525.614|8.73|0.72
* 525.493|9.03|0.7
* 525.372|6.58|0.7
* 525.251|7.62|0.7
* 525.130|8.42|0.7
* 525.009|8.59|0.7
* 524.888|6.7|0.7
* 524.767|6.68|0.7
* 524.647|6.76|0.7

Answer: 0.08 mag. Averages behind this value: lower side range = 8.43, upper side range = 10.5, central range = 9.48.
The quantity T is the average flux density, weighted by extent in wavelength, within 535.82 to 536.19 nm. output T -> 9.97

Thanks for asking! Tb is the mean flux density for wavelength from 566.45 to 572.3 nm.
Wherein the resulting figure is 10.7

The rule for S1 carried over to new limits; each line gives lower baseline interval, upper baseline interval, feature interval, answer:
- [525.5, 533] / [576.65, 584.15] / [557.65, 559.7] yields 0.063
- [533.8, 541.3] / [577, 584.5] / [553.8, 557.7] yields 0.008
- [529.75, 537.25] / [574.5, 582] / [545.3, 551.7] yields 0.067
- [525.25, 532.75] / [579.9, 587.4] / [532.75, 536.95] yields -0.021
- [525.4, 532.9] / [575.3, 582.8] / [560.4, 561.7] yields 0.025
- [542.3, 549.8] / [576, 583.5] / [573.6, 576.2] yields -0.070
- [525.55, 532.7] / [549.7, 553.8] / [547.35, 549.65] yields -0.045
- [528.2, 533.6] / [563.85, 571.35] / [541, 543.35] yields -0.036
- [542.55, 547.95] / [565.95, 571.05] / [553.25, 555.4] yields -0.058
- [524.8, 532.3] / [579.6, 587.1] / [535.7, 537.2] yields -0.109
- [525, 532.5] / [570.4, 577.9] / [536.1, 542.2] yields -0.034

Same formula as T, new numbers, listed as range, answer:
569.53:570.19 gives 10.7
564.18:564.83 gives 10.2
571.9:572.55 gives 11.2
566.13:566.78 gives 10.3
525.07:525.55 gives 7.9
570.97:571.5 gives 10.2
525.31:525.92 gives 8.48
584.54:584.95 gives 12.4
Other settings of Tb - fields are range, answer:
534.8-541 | 9.21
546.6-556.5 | 9.58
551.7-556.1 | 9.92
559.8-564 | 9.84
